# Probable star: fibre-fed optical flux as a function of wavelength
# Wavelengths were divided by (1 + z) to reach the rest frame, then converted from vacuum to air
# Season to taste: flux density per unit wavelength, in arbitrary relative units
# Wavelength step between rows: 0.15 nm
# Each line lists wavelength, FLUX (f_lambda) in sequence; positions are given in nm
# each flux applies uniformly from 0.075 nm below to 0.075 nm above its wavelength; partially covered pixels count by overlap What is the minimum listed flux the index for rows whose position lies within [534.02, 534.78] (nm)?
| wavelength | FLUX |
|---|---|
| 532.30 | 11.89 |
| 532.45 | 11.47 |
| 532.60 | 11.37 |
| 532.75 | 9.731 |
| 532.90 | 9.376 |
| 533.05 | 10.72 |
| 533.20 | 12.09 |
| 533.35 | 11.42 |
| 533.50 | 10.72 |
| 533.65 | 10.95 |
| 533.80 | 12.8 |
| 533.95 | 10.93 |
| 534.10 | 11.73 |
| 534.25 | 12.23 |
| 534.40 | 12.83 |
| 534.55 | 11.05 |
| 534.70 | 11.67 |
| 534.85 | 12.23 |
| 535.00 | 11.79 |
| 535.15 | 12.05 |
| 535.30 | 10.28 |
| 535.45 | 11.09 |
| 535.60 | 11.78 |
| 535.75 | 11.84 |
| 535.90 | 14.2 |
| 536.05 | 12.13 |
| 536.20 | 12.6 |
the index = 11.05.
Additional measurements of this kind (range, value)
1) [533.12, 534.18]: 10.72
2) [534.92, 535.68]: 10.28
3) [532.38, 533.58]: 9.376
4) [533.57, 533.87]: 10.95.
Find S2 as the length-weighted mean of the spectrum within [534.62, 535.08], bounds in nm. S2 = 11.9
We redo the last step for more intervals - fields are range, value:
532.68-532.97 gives 9.55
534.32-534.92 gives 11.9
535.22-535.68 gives 11.1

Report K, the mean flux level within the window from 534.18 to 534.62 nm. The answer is 12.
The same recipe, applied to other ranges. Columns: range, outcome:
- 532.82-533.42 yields 10.9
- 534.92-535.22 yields 11.9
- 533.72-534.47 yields 12.1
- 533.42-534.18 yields 11.4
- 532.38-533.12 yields 10.5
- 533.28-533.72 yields 11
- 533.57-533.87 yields 11.8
